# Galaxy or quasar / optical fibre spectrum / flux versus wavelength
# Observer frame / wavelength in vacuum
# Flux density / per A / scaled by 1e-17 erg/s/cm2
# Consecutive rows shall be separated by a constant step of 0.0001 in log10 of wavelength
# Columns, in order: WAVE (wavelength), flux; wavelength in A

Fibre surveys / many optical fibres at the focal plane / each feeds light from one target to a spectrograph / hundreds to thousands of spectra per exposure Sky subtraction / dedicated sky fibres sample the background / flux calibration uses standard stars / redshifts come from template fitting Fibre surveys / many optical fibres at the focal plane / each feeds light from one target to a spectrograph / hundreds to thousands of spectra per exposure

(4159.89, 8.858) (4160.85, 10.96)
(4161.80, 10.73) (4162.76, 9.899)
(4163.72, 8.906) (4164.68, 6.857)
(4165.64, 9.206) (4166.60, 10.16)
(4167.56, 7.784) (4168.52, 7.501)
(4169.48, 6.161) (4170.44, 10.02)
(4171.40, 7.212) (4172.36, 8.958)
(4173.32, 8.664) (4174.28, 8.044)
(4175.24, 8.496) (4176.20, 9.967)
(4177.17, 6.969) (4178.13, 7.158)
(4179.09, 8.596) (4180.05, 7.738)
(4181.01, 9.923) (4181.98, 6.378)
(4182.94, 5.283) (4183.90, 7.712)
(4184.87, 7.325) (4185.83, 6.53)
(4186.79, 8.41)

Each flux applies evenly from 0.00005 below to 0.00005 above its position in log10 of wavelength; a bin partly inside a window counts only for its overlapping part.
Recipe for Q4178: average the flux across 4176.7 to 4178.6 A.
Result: 7.07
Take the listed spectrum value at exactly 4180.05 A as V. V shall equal 7.738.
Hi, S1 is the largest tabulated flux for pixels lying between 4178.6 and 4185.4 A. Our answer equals 9.923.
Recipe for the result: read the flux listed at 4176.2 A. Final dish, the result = 9.967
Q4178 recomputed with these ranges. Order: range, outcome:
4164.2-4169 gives 8.3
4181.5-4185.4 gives 6.68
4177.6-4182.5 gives 7.93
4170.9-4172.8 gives 8.09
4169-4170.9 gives 8.07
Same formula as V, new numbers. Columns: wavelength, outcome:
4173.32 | 8.664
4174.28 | 8.044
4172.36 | 8.958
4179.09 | 8.596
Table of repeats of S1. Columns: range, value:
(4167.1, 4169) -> 7.784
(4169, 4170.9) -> 10.02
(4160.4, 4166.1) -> 10.96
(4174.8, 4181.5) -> 9.967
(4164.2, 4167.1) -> 10.16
